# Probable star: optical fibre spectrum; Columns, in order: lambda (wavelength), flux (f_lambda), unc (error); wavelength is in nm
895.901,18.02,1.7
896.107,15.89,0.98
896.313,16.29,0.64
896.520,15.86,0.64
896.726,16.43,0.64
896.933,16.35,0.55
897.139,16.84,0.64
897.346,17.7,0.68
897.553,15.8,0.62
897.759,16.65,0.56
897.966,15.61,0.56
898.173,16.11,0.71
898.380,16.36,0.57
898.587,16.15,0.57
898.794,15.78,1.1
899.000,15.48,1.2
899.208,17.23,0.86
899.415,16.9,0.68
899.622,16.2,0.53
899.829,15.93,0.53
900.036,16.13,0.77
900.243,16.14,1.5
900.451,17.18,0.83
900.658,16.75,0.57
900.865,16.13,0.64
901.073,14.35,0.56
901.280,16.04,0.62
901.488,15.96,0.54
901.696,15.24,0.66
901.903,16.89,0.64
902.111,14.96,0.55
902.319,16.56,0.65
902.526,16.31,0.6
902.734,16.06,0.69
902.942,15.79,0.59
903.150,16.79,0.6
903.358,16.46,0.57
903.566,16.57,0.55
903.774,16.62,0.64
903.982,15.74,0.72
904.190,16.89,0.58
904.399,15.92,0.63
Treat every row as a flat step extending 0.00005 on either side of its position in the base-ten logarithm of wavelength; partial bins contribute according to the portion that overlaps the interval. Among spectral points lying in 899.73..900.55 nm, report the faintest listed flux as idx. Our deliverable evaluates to 15.93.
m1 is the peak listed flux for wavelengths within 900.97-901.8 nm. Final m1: 16.04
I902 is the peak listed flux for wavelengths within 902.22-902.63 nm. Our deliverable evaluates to 16.56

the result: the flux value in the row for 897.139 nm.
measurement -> 16.84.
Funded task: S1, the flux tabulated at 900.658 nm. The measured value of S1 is 16.75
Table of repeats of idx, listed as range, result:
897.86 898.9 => 15.61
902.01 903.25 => 14.96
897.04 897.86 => 15.8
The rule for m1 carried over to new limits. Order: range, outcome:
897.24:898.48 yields 17.7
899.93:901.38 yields 17.18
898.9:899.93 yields 17.23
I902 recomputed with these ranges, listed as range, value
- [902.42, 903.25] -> 16.79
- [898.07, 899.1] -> 16.36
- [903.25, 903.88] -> 16.62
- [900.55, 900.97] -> 16.75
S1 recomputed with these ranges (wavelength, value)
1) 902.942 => 15.79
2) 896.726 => 16.43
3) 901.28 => 16.04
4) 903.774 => 16.62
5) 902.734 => 16.06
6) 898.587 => 16.15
